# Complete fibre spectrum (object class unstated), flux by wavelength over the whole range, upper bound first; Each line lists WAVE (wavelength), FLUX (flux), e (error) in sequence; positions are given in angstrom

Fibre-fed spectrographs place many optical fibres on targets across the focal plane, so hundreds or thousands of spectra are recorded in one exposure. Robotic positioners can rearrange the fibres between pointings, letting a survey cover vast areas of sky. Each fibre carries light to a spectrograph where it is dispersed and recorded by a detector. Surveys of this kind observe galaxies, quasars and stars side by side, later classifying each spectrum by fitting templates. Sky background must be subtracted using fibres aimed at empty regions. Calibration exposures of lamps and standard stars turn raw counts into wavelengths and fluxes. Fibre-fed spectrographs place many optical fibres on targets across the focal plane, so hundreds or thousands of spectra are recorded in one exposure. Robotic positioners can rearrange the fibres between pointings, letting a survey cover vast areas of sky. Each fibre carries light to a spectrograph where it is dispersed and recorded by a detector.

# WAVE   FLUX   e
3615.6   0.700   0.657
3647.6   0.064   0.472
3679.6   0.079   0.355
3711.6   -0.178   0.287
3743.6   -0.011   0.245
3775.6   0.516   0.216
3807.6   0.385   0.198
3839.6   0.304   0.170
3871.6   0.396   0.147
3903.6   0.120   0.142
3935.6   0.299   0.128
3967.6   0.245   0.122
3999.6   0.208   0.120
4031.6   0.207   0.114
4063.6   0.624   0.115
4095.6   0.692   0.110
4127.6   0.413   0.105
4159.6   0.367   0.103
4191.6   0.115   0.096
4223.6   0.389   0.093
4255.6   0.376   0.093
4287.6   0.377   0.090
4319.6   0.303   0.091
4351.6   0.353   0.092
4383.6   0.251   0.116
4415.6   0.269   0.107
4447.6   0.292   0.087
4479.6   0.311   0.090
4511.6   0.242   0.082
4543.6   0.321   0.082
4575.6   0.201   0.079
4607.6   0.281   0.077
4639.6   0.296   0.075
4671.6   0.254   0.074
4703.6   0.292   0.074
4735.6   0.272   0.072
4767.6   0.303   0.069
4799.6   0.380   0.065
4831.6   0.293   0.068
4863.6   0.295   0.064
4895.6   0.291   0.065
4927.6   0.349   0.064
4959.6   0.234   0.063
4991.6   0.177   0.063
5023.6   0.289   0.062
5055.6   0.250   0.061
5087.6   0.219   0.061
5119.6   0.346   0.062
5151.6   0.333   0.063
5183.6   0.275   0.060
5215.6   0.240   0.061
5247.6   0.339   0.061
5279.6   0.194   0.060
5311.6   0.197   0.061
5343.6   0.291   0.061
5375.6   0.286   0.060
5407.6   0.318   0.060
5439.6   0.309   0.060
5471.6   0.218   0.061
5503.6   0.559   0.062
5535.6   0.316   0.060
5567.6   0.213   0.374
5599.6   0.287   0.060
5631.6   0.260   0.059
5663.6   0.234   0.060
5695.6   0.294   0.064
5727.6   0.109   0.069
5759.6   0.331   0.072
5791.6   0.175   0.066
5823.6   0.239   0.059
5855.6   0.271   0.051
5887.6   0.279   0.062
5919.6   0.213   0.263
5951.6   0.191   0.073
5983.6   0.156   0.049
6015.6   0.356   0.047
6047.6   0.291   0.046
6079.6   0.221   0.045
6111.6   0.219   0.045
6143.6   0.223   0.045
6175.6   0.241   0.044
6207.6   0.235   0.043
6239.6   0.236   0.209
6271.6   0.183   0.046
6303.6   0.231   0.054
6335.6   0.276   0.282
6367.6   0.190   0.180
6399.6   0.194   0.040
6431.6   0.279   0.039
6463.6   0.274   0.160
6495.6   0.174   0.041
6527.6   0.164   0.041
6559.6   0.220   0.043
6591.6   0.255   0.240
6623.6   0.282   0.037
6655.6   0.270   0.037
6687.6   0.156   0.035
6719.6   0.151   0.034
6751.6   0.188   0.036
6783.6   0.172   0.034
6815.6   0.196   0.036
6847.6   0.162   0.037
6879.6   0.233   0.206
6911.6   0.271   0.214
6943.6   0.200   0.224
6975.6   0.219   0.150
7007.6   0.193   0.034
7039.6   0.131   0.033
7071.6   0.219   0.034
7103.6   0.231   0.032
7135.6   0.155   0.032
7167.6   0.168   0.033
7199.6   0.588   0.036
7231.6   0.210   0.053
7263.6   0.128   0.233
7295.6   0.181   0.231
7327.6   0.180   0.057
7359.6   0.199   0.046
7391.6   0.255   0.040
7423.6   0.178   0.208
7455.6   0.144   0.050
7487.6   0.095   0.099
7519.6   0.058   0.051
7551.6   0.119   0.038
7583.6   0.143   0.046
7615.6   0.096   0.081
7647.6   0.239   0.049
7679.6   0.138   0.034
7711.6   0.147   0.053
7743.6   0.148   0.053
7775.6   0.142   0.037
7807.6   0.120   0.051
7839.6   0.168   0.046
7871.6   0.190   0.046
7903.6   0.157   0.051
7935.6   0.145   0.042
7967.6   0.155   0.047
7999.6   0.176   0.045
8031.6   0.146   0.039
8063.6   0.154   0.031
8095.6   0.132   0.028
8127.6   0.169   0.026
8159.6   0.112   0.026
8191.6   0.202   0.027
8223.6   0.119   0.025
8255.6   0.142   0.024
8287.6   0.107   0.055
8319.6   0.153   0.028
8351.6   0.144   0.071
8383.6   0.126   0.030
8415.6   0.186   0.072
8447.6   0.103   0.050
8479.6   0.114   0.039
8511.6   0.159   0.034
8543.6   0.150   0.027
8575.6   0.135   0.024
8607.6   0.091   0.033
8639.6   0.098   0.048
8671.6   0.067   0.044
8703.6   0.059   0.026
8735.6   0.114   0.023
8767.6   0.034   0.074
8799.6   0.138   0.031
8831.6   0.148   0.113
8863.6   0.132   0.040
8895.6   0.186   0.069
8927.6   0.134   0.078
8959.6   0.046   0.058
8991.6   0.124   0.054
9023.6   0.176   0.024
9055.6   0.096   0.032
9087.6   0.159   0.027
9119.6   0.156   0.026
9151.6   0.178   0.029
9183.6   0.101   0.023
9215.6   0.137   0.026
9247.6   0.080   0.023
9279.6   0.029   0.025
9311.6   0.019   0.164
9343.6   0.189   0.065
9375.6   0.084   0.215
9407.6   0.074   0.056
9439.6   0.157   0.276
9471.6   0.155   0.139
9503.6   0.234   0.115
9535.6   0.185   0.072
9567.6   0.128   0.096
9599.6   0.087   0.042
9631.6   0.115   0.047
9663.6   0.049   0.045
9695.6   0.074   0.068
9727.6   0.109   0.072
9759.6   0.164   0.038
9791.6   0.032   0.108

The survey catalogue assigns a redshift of 0.098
